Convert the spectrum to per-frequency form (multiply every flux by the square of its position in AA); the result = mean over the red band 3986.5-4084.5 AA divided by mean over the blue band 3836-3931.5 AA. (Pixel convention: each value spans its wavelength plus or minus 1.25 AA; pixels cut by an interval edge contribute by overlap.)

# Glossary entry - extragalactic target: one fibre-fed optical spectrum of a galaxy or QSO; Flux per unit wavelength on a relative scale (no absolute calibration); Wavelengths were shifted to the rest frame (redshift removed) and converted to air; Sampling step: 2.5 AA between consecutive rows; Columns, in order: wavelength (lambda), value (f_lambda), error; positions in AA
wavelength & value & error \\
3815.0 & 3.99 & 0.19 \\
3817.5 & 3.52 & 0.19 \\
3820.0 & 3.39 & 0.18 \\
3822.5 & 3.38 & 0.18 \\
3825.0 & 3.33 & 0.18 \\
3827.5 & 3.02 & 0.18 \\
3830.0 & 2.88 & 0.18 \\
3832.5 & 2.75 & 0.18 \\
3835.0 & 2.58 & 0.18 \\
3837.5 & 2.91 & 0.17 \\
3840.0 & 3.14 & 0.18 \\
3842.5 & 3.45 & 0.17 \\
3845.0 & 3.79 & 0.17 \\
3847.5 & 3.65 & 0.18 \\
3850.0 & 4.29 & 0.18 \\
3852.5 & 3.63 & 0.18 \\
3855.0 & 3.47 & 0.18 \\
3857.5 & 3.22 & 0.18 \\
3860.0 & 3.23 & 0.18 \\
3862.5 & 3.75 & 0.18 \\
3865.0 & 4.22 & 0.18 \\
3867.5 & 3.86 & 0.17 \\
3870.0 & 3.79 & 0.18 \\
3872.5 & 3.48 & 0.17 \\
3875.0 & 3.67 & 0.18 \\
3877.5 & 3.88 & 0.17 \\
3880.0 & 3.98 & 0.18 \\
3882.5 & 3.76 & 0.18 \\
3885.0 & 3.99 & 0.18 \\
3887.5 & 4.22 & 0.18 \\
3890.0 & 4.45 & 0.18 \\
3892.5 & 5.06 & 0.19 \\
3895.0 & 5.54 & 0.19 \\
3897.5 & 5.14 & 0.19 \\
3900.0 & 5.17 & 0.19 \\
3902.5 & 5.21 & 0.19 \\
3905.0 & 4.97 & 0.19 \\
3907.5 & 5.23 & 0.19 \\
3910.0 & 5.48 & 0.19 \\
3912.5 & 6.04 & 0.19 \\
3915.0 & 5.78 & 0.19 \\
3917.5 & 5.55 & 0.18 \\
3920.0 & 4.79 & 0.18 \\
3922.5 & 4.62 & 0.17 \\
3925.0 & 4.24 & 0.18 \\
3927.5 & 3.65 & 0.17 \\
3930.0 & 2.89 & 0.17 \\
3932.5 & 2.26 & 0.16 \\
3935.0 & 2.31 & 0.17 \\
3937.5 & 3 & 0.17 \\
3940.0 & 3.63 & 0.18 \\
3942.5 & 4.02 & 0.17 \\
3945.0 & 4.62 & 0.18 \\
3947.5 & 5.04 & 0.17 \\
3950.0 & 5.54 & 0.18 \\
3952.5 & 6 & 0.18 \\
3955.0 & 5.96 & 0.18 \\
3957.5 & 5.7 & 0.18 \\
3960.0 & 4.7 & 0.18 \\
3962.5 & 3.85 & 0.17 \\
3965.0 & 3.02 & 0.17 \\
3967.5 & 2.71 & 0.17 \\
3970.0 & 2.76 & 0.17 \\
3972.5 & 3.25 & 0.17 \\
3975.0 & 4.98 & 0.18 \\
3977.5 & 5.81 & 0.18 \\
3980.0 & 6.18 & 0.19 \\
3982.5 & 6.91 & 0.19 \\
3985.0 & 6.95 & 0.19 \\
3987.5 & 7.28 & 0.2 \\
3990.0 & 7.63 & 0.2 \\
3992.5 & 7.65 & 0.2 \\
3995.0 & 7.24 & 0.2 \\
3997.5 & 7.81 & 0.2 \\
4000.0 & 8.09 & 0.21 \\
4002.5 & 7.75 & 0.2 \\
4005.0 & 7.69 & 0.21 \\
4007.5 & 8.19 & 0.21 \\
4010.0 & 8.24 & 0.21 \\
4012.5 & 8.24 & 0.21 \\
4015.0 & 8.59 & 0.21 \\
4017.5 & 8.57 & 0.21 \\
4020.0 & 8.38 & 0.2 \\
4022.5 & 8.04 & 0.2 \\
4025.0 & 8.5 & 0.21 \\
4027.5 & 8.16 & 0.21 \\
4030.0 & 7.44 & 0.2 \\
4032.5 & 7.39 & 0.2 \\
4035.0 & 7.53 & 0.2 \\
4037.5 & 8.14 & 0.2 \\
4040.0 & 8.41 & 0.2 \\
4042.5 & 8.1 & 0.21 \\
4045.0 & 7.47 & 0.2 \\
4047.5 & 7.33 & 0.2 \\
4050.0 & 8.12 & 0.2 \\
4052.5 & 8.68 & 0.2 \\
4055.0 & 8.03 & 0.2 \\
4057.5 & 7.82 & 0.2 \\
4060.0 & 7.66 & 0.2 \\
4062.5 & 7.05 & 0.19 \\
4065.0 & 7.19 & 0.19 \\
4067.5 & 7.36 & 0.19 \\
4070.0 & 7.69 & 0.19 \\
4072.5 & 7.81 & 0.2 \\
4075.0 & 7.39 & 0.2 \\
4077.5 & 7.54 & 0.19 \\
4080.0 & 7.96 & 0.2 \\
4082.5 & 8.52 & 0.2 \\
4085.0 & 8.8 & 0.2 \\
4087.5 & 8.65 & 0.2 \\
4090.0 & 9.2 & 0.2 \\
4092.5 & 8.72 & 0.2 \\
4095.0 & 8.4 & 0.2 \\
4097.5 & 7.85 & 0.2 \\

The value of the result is 2.00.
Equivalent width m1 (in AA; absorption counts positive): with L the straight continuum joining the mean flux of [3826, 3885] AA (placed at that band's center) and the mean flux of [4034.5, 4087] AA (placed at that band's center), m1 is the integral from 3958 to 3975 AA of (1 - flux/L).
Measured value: 6.5 AA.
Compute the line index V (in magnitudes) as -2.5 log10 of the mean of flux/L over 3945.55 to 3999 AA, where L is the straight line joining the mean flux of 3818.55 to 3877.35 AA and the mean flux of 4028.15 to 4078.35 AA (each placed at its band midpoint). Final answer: 0.09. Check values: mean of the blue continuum 3.44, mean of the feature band 5.57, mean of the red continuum 7.71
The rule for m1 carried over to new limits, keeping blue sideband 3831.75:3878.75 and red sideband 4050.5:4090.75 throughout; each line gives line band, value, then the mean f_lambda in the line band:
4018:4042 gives -3.1 AA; 8.02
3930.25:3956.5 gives 5.7 AA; 4.2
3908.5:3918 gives -2.0 AA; 5.71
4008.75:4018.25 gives -2.3 AA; 8.4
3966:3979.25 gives 4.4 AA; 3.97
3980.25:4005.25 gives -4.3 AA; 7.44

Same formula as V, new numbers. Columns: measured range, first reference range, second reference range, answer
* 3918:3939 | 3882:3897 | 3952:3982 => 0.279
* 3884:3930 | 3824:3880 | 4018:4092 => -0.054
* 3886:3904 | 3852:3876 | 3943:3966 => -0.211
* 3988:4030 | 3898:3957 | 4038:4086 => -0.216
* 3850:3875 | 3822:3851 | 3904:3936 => -0.011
